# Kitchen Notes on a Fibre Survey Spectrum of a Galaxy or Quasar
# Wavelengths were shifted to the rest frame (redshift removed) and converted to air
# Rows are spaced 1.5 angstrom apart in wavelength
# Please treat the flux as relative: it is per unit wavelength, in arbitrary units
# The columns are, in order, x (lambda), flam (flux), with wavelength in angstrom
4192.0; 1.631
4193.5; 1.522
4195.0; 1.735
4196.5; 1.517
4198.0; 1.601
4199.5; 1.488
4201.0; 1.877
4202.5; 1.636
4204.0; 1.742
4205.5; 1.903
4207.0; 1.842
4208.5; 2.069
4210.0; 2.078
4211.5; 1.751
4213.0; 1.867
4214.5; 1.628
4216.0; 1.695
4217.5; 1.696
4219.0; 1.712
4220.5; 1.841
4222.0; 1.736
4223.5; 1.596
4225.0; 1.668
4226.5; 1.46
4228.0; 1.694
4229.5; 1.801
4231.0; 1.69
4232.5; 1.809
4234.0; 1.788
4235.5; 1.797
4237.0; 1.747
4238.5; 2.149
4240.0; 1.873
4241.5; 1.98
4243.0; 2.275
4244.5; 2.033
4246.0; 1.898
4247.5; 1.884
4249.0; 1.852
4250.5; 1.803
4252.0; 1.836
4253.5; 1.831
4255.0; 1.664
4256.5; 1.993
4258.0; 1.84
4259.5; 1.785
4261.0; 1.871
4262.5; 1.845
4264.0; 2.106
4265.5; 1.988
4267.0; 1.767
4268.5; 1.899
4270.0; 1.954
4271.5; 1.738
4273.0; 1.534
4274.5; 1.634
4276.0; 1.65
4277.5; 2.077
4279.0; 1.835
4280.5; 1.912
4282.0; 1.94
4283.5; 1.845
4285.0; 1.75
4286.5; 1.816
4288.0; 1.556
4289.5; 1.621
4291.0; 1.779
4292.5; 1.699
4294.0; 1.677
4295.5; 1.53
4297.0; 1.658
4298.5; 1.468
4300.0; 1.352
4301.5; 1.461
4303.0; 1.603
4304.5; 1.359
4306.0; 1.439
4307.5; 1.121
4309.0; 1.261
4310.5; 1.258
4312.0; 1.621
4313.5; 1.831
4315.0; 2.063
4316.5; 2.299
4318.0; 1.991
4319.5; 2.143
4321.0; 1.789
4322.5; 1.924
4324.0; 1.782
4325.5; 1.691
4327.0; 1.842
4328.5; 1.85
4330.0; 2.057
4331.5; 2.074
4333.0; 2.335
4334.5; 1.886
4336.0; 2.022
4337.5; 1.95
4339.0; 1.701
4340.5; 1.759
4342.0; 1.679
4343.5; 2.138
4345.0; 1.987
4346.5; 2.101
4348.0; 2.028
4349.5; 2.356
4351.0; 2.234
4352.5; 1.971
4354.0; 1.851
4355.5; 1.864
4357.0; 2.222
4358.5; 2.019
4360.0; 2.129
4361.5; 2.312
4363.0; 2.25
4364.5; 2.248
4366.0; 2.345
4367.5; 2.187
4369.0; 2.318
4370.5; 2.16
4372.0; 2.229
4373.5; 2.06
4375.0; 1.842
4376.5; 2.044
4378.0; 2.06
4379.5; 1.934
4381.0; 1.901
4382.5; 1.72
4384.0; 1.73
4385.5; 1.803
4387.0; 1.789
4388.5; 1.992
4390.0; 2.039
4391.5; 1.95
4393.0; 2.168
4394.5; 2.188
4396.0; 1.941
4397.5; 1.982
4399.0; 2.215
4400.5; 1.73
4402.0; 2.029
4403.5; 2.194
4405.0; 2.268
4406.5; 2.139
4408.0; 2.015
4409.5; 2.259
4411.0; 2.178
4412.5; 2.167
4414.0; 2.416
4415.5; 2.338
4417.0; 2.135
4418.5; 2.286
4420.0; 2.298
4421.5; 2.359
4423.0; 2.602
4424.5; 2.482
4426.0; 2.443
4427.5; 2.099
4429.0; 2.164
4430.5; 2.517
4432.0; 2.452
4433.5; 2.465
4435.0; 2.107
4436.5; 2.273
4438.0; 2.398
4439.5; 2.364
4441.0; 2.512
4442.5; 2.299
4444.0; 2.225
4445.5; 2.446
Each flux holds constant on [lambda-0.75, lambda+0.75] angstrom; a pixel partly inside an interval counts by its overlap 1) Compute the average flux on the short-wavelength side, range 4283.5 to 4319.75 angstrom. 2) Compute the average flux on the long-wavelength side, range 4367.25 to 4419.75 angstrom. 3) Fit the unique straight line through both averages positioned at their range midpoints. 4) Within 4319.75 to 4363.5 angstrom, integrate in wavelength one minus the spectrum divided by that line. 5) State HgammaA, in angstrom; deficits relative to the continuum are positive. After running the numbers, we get -4.0 angstrom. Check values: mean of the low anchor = 1.64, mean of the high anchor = 2.07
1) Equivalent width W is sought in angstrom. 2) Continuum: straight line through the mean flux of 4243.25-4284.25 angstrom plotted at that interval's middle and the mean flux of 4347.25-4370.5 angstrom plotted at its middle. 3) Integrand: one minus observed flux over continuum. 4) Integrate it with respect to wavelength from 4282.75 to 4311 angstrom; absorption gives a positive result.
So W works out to 6.0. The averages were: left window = 1.86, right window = 2.16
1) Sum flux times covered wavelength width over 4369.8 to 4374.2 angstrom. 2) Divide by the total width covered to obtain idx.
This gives 2.15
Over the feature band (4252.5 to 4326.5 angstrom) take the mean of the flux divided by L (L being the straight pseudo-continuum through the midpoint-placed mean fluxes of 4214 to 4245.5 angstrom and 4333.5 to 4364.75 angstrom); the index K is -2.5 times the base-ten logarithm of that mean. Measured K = 0.102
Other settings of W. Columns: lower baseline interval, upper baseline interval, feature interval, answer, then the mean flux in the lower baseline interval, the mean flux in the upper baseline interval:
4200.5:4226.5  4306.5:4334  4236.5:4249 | -1.3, 1.77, 1.83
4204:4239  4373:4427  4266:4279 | 0.6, 1.78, 2.1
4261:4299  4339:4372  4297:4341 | 4.3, 1.78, 2.1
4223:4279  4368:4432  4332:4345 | 0.4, 1.83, 2.13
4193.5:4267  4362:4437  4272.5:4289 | 1.1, 1.81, 2.15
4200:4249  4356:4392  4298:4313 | 4.2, 1.82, 2.05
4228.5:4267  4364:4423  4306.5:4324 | 2.1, 1.88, 2.1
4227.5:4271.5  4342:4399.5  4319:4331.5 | 0.6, 1.88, 2.06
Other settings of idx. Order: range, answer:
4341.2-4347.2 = 1.97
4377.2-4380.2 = 2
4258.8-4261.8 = 1.83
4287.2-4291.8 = 1.65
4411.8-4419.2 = 2.27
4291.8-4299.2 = 1.61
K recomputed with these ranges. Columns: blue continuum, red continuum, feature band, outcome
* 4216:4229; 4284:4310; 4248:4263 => -0.136 mag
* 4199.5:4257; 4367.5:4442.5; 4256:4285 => 0.028 mag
